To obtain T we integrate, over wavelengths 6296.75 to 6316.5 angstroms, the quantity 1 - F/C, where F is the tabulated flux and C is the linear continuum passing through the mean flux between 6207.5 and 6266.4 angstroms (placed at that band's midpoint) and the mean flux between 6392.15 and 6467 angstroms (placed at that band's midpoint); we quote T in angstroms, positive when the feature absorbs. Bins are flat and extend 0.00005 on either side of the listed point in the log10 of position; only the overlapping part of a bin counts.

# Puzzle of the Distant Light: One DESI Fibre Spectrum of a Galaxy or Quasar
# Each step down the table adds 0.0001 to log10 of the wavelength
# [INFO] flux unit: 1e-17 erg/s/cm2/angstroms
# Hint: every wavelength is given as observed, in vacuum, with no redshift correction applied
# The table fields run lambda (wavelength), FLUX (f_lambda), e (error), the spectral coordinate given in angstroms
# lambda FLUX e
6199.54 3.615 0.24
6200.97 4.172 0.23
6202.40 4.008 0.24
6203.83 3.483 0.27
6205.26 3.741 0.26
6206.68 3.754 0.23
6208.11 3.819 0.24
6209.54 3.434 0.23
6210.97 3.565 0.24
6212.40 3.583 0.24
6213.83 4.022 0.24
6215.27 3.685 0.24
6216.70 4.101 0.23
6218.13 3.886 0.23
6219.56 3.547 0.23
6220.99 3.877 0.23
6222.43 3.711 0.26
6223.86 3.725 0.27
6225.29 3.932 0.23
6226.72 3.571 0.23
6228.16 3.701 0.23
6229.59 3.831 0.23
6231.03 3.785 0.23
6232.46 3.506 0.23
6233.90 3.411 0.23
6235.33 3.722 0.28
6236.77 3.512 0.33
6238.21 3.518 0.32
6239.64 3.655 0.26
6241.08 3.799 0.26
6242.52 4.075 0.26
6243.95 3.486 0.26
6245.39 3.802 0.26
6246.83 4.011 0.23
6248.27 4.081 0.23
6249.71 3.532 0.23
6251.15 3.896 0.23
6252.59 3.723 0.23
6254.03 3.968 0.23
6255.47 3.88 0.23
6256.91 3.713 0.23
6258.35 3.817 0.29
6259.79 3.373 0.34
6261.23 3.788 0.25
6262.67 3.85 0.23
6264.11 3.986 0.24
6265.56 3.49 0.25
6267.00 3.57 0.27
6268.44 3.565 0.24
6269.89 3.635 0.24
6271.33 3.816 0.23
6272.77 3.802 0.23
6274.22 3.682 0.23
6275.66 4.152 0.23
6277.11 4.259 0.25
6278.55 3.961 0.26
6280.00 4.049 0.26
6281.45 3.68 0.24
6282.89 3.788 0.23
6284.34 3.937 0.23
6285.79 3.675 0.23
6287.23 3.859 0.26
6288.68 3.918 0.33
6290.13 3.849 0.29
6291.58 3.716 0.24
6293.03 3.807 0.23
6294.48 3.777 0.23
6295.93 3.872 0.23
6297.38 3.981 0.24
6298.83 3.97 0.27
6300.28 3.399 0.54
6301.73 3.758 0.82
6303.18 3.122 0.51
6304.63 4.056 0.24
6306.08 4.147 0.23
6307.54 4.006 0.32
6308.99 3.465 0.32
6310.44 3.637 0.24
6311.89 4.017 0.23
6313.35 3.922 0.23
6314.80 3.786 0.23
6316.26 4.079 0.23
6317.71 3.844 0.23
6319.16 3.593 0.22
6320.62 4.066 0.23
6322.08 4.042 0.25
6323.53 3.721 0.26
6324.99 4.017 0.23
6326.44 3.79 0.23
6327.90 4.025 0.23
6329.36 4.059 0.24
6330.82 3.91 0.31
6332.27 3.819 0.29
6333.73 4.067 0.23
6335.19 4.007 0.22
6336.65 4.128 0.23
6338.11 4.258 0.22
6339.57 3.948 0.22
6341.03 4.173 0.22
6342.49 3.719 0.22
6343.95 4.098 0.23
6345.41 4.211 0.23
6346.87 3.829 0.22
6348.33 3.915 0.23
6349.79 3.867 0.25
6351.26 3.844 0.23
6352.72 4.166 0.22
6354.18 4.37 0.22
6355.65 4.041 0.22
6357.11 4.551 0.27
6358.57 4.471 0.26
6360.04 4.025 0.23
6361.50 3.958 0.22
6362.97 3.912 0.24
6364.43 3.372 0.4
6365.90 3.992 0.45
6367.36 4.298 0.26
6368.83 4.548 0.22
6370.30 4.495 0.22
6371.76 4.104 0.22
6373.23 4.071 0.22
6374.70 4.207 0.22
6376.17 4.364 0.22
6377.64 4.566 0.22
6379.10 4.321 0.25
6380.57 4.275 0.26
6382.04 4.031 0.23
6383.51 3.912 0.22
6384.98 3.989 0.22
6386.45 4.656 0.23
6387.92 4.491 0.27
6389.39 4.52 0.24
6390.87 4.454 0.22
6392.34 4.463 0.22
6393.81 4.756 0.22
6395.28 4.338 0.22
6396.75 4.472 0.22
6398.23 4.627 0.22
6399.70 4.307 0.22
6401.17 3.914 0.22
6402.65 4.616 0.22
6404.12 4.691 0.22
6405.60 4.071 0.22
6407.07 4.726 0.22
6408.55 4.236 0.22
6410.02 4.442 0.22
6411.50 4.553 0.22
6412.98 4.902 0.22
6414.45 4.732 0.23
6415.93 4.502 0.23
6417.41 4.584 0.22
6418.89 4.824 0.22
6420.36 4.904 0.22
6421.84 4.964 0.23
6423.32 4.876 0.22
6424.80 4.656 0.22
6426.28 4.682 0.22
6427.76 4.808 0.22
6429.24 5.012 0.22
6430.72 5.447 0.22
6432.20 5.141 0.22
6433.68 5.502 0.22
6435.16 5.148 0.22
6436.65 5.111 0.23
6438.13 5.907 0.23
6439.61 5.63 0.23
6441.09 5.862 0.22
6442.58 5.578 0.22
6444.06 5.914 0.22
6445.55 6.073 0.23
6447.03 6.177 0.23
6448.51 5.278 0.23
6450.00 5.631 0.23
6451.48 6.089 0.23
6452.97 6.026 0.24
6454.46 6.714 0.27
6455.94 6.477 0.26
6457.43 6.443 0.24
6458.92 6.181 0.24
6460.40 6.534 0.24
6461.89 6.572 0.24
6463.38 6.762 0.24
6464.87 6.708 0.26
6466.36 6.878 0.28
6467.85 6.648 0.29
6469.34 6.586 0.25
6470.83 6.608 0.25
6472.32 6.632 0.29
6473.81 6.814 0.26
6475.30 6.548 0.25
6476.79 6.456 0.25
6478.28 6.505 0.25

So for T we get 2.3 angstroms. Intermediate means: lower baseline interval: 3.74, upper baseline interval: 5.29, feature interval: 3.8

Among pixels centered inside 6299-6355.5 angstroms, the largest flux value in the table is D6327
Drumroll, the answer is 4.37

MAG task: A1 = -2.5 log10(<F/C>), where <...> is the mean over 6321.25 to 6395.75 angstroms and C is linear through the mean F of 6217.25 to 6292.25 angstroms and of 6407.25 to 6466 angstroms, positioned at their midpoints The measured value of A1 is 0.15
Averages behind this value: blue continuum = 3.77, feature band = 4.14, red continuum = 5.48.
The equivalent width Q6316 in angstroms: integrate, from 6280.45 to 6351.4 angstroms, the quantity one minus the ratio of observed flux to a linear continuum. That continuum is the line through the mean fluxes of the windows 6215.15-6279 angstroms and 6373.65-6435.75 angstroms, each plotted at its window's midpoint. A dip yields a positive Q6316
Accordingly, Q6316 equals 4.1 angstroms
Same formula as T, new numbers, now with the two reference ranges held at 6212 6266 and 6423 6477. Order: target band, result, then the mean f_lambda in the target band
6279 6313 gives 4.2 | 3.81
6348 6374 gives 4.7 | 4.11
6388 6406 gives 3.2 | 4.44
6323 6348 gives 4.1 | 3.99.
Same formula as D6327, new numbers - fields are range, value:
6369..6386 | 4.566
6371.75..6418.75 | 4.902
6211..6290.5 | 4.259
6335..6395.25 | 4.756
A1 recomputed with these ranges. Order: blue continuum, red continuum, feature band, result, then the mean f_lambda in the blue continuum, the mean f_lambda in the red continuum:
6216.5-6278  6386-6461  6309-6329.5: 0.11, 3.76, 5.11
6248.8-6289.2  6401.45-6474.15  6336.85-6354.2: 0.14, 3.8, 5.53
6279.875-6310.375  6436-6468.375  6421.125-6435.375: 0.15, 3.79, 6.15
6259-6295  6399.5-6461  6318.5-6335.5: 0.09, 3.8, 5.24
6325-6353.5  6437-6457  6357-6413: 0.12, 3.99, 5.94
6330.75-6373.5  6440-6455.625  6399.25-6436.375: 0.13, 4.08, 5.94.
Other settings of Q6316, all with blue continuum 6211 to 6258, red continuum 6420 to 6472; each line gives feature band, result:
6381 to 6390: 1.7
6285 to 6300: 1.7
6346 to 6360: 2.3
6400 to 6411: 2.1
